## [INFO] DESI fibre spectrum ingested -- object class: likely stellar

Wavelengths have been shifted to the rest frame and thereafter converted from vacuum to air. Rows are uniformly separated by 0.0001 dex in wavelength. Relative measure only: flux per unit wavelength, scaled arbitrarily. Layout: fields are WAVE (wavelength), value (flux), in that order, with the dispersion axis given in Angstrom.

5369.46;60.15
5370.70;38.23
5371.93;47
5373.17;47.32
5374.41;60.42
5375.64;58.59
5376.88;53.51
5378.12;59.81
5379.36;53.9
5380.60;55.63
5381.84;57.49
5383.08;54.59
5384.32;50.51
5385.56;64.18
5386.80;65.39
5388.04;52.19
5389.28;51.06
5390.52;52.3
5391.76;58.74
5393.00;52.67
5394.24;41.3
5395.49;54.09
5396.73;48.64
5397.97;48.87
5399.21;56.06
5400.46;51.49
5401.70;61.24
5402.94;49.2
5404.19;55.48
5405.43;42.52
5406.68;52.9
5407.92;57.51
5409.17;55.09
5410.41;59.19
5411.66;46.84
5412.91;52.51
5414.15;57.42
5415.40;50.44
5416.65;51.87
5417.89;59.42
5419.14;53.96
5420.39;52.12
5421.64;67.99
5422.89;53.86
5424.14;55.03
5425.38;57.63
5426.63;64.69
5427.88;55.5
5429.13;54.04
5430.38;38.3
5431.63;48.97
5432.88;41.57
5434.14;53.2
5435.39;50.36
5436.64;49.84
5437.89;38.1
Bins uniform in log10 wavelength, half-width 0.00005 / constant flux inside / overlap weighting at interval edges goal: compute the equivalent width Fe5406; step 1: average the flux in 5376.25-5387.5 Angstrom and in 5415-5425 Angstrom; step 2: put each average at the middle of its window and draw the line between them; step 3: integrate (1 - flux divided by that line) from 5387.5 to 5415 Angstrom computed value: 1.9 Angstrom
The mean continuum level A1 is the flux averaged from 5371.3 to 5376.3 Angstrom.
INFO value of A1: 53.4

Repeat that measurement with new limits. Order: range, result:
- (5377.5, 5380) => 56.8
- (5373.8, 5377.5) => 57.6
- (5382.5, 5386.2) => 56.5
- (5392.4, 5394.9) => 46.9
